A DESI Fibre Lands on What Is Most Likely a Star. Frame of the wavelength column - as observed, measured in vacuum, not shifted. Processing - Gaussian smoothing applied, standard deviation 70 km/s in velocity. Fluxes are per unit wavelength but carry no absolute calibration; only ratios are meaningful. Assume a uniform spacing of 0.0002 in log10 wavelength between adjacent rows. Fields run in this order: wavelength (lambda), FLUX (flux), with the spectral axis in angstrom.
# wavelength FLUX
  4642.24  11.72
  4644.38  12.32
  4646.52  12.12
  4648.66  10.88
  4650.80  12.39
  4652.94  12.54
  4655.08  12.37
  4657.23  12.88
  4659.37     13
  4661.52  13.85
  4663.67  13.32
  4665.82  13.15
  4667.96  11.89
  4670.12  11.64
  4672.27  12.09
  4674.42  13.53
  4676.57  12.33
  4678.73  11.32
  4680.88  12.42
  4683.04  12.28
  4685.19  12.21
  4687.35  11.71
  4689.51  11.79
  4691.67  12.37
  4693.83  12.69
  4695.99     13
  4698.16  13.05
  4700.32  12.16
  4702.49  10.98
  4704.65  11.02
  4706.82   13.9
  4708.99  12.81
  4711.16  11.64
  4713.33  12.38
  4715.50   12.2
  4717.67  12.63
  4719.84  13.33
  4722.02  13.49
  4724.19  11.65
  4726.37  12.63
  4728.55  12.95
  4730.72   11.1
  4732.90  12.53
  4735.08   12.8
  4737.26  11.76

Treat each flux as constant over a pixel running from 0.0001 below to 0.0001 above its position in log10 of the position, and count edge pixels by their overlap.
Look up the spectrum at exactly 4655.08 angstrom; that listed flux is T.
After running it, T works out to 12.37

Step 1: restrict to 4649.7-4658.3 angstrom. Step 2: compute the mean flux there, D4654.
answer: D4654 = 12.5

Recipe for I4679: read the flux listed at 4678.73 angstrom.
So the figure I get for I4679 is 11.32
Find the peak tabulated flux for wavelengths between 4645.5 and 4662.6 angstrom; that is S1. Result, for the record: 13.85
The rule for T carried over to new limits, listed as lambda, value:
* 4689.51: 11.79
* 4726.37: 12.63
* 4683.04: 12.28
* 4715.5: 12.2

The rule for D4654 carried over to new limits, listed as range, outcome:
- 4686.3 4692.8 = 12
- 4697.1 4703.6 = 12.1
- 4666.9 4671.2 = 11.7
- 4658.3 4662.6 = 13.4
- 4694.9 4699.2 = 13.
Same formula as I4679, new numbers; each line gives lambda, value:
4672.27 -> 12.09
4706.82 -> 13.9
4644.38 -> 12.32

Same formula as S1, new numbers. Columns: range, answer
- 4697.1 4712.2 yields 13.9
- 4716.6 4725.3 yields 13.49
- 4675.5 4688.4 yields 12.42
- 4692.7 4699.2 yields 13.05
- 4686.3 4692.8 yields 12.37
